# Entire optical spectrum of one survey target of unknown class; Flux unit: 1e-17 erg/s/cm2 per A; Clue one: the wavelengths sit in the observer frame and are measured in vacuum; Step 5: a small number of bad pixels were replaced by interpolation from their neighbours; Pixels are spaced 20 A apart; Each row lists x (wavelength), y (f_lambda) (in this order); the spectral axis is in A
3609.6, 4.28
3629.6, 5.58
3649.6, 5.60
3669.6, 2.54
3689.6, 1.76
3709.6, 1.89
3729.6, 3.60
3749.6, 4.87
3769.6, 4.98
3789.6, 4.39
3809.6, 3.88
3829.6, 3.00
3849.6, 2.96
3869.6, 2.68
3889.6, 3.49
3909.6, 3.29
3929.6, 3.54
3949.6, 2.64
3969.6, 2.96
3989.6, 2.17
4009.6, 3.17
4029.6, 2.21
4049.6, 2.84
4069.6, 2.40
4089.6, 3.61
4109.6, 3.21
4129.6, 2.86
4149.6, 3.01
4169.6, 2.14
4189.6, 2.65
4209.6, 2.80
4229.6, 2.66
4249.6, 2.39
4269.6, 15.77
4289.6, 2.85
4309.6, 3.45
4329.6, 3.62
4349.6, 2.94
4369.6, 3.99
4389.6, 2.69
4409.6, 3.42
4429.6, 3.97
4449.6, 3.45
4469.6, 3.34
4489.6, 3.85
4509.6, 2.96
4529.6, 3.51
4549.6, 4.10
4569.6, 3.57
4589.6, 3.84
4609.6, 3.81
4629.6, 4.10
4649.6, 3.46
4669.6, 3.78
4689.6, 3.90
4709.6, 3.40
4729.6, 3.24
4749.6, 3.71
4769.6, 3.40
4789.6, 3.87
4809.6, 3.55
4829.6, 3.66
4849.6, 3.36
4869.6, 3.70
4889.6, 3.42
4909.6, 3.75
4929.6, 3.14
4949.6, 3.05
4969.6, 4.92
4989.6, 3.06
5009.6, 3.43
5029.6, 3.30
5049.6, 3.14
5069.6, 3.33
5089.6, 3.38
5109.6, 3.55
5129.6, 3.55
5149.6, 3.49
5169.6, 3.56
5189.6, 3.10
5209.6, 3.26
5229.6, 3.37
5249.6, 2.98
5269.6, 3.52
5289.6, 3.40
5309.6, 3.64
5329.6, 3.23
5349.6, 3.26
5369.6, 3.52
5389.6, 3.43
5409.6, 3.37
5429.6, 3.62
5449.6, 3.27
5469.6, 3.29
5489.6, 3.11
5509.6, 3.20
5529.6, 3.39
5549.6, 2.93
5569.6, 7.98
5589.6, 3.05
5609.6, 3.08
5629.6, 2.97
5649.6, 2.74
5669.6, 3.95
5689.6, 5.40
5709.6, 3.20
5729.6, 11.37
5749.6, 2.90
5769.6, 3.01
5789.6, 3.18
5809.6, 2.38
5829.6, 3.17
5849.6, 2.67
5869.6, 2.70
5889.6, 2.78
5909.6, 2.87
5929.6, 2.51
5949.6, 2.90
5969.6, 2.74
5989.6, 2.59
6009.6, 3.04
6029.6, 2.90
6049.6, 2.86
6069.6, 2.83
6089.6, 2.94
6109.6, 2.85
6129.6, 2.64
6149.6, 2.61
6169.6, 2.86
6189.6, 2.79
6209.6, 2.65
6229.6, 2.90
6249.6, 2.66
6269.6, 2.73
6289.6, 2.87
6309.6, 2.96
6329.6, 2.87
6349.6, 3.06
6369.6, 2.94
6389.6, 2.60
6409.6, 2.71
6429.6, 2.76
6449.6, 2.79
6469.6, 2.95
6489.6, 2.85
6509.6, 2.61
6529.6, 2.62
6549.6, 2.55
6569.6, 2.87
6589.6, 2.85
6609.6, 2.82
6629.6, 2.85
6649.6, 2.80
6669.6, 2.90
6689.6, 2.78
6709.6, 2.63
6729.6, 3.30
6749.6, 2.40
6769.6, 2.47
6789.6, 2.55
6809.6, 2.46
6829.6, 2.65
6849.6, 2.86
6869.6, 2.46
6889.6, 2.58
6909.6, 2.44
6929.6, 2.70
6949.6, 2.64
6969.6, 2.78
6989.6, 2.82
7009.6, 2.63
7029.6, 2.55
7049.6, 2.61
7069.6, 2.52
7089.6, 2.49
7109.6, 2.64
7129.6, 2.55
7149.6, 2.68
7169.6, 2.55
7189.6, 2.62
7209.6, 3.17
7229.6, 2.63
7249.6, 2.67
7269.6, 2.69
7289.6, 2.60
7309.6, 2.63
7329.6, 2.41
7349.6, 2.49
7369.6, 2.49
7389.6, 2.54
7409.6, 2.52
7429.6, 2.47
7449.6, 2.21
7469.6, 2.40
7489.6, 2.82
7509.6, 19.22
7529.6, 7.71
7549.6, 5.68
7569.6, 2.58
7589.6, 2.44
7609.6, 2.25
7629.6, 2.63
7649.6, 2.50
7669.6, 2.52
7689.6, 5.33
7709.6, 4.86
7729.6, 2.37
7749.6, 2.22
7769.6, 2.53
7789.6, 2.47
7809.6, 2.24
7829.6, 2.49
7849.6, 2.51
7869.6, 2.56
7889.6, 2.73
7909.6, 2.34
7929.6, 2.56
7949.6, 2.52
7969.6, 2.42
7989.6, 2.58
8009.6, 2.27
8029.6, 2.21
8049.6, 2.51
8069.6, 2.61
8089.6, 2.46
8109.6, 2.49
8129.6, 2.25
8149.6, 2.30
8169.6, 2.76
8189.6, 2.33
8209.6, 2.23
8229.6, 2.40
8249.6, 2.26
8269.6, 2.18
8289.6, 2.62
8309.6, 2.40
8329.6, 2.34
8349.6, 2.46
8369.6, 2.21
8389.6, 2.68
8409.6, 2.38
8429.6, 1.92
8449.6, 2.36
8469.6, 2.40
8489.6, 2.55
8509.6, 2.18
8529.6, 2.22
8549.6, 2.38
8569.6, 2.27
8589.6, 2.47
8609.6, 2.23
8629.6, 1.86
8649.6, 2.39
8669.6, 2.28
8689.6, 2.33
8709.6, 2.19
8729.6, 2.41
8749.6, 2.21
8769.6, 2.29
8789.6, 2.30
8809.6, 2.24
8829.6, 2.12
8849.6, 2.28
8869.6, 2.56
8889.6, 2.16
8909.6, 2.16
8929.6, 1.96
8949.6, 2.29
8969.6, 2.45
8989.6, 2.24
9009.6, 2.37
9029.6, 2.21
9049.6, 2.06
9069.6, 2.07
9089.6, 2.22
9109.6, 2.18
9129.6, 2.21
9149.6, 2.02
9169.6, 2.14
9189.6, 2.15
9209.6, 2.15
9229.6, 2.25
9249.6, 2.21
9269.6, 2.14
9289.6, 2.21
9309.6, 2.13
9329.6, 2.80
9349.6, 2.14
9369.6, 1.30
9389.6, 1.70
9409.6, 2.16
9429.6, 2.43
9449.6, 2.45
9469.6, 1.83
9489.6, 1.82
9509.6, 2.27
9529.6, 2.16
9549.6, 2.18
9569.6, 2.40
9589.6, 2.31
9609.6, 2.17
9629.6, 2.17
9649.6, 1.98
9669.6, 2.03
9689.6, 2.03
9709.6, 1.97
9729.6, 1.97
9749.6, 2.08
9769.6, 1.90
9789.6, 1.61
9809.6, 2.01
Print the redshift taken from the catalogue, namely 0.145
